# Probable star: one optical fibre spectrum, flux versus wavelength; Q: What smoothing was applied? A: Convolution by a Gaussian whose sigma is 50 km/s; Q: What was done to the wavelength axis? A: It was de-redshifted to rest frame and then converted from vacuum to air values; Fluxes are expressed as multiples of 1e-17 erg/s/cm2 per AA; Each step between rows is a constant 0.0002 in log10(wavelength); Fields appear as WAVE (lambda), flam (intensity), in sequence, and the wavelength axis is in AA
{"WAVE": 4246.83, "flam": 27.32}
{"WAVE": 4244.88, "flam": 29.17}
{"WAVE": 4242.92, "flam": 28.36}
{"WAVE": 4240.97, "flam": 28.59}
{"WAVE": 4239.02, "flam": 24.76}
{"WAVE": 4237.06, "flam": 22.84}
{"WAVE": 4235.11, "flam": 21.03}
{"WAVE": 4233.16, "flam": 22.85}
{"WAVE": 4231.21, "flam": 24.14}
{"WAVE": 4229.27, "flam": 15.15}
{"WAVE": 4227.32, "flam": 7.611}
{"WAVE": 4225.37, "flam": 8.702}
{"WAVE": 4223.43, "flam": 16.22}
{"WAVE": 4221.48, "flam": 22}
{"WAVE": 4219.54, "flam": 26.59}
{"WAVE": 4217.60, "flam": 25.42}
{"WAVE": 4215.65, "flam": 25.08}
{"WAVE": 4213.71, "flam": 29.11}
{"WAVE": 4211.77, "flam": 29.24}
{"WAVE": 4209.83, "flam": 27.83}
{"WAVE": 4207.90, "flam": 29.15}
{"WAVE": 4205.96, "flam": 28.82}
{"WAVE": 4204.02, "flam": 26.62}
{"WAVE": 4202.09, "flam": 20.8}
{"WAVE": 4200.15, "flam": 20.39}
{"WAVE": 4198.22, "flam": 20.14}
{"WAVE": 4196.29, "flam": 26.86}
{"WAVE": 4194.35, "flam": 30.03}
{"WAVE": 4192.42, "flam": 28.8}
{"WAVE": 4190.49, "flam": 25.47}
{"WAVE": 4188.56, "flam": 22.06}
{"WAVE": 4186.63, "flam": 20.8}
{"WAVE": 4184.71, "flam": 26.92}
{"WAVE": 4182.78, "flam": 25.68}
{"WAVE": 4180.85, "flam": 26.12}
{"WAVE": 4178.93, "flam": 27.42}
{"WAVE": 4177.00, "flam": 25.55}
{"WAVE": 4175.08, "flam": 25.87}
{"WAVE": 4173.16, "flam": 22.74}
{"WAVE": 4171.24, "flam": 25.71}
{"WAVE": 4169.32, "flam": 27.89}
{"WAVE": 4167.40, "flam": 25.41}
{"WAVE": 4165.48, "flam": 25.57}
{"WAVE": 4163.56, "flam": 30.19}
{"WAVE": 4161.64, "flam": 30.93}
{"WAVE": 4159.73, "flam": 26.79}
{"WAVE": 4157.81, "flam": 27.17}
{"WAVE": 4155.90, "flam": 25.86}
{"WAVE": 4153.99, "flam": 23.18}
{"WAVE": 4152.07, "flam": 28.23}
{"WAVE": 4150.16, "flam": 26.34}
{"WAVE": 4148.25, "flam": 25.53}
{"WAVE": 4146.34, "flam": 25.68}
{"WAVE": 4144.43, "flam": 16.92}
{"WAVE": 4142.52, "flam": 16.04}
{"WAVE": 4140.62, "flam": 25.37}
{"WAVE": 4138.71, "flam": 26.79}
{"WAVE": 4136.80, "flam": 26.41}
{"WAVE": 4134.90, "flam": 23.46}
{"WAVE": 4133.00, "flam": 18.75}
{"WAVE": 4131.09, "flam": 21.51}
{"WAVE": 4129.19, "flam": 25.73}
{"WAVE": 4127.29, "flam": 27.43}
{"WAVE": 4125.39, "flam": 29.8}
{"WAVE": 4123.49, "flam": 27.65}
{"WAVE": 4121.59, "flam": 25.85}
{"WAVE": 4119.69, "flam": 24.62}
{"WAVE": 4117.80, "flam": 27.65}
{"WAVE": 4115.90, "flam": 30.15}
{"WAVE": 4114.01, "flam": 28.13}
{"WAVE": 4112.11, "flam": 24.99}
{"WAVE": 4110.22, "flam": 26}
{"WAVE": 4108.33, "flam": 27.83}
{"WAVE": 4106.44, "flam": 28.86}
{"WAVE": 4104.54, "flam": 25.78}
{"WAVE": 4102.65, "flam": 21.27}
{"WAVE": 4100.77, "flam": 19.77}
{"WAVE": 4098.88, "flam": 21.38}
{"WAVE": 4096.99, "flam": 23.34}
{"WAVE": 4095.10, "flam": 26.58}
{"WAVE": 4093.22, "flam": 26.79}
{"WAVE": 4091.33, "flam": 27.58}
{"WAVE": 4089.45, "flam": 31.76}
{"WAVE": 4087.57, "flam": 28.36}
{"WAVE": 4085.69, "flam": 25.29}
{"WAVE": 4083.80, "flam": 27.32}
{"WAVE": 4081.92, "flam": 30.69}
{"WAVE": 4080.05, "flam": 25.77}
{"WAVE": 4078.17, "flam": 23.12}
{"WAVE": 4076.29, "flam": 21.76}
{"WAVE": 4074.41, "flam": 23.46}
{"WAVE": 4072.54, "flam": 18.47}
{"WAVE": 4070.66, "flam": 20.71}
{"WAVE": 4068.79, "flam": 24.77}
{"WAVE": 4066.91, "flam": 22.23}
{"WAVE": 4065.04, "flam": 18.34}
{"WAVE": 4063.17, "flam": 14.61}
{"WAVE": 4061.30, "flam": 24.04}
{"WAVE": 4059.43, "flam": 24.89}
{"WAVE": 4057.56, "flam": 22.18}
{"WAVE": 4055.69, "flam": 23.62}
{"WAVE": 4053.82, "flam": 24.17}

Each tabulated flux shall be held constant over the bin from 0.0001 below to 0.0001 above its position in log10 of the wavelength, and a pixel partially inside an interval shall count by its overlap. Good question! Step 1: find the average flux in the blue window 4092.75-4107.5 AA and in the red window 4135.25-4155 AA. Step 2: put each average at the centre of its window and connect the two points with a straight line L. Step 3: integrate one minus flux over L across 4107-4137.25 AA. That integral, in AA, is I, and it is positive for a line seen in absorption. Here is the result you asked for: -2.4 AA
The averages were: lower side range 24.2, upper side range 24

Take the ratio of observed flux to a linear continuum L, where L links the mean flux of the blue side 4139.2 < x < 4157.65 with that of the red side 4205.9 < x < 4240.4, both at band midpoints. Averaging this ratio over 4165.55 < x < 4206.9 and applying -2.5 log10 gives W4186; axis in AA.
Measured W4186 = -0.092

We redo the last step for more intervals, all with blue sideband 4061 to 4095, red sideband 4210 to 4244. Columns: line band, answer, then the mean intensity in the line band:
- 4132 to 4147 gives 0.05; 22.4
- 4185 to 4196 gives -0.13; 25.6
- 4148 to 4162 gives -0.15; 26.6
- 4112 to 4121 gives -0.15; 27.3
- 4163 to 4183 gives -0.14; 26.1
